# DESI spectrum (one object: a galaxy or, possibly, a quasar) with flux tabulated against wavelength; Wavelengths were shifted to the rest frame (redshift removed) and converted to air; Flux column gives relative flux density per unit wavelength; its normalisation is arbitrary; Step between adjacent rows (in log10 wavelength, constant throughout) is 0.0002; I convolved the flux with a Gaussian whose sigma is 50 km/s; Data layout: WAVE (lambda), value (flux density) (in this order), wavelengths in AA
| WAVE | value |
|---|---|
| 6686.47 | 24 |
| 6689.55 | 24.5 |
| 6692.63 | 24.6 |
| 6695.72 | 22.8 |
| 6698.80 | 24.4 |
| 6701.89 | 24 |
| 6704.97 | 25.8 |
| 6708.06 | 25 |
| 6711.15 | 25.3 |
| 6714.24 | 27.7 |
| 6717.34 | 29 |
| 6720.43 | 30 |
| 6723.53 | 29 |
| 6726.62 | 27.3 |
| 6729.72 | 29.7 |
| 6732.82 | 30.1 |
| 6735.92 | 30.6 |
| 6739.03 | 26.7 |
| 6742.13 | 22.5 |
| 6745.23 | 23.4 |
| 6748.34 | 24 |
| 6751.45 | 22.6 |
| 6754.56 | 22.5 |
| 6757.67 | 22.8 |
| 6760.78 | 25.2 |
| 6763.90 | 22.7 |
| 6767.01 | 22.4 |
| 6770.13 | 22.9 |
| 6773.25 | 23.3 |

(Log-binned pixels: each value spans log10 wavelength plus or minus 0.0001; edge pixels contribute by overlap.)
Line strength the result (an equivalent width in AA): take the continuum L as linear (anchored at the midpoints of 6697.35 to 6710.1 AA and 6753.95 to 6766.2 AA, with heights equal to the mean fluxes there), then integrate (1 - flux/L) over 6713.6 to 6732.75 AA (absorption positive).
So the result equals -3.7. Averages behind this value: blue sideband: 24.8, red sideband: 23.3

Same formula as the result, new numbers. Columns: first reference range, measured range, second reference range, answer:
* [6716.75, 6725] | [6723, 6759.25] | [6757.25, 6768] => 0.9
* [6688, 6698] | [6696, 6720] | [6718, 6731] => 0.4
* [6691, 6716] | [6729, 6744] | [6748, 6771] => -2.4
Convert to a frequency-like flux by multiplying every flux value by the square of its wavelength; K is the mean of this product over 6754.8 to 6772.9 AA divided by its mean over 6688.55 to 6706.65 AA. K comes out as 0.97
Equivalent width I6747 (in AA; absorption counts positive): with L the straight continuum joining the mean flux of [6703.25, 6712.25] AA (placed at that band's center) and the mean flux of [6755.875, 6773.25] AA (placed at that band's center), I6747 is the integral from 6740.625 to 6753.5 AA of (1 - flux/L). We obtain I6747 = 0.4 AA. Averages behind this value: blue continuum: 25.4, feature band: 23.1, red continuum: 23.2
